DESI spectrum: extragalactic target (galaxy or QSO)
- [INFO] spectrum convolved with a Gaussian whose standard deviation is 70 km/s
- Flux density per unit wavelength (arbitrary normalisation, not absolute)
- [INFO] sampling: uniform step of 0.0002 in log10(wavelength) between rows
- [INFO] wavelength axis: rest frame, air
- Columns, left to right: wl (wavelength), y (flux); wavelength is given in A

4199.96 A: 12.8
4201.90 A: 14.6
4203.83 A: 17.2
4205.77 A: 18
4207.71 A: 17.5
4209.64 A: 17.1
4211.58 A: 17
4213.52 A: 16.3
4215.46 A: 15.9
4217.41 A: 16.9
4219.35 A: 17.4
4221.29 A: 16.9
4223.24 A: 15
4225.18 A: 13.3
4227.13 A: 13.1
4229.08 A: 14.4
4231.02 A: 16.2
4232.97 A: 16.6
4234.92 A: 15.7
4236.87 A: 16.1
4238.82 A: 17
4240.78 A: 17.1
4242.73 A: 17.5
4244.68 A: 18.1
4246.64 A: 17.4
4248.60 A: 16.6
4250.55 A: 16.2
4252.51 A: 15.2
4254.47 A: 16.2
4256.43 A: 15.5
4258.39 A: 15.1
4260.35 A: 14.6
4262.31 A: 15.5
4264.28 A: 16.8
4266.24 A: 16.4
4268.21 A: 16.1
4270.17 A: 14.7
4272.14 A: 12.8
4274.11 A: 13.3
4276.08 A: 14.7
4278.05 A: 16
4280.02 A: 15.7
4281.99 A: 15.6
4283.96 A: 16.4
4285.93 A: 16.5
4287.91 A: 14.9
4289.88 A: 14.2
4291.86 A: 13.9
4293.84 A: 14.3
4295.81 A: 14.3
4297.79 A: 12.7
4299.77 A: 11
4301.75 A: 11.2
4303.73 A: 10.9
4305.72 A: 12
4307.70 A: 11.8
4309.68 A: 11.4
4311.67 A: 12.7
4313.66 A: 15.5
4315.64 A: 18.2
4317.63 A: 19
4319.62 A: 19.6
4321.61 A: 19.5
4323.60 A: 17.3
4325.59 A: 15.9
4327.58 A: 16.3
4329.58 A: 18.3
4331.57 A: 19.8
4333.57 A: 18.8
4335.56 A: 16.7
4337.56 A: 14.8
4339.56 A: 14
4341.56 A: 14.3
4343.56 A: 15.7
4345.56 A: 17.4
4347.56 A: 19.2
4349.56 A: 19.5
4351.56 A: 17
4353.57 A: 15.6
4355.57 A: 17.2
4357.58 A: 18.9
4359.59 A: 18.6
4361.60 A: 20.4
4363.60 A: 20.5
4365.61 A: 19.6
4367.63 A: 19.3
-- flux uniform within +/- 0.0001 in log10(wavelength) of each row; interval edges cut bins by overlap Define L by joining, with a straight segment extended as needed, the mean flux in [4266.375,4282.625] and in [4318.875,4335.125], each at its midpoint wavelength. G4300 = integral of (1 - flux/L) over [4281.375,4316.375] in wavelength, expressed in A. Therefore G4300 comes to 5.7 A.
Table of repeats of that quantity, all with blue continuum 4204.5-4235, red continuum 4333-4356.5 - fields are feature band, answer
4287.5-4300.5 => 2.2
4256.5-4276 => 1.5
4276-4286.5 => 0.3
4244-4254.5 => -0.2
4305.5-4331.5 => 0.5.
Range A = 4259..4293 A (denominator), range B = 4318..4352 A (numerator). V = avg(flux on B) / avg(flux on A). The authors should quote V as 1.14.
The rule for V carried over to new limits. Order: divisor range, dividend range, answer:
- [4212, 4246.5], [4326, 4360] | 1.06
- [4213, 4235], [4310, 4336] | 1.11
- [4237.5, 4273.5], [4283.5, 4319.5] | 0.88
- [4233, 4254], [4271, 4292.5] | 0.90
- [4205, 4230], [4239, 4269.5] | 1.02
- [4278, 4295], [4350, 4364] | 1.20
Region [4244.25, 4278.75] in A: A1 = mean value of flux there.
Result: 15.6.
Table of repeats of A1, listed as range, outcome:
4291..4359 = 15.8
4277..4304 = 14.2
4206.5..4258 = 16.2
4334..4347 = 15.8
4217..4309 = 15.1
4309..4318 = 15.2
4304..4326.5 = 15.6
